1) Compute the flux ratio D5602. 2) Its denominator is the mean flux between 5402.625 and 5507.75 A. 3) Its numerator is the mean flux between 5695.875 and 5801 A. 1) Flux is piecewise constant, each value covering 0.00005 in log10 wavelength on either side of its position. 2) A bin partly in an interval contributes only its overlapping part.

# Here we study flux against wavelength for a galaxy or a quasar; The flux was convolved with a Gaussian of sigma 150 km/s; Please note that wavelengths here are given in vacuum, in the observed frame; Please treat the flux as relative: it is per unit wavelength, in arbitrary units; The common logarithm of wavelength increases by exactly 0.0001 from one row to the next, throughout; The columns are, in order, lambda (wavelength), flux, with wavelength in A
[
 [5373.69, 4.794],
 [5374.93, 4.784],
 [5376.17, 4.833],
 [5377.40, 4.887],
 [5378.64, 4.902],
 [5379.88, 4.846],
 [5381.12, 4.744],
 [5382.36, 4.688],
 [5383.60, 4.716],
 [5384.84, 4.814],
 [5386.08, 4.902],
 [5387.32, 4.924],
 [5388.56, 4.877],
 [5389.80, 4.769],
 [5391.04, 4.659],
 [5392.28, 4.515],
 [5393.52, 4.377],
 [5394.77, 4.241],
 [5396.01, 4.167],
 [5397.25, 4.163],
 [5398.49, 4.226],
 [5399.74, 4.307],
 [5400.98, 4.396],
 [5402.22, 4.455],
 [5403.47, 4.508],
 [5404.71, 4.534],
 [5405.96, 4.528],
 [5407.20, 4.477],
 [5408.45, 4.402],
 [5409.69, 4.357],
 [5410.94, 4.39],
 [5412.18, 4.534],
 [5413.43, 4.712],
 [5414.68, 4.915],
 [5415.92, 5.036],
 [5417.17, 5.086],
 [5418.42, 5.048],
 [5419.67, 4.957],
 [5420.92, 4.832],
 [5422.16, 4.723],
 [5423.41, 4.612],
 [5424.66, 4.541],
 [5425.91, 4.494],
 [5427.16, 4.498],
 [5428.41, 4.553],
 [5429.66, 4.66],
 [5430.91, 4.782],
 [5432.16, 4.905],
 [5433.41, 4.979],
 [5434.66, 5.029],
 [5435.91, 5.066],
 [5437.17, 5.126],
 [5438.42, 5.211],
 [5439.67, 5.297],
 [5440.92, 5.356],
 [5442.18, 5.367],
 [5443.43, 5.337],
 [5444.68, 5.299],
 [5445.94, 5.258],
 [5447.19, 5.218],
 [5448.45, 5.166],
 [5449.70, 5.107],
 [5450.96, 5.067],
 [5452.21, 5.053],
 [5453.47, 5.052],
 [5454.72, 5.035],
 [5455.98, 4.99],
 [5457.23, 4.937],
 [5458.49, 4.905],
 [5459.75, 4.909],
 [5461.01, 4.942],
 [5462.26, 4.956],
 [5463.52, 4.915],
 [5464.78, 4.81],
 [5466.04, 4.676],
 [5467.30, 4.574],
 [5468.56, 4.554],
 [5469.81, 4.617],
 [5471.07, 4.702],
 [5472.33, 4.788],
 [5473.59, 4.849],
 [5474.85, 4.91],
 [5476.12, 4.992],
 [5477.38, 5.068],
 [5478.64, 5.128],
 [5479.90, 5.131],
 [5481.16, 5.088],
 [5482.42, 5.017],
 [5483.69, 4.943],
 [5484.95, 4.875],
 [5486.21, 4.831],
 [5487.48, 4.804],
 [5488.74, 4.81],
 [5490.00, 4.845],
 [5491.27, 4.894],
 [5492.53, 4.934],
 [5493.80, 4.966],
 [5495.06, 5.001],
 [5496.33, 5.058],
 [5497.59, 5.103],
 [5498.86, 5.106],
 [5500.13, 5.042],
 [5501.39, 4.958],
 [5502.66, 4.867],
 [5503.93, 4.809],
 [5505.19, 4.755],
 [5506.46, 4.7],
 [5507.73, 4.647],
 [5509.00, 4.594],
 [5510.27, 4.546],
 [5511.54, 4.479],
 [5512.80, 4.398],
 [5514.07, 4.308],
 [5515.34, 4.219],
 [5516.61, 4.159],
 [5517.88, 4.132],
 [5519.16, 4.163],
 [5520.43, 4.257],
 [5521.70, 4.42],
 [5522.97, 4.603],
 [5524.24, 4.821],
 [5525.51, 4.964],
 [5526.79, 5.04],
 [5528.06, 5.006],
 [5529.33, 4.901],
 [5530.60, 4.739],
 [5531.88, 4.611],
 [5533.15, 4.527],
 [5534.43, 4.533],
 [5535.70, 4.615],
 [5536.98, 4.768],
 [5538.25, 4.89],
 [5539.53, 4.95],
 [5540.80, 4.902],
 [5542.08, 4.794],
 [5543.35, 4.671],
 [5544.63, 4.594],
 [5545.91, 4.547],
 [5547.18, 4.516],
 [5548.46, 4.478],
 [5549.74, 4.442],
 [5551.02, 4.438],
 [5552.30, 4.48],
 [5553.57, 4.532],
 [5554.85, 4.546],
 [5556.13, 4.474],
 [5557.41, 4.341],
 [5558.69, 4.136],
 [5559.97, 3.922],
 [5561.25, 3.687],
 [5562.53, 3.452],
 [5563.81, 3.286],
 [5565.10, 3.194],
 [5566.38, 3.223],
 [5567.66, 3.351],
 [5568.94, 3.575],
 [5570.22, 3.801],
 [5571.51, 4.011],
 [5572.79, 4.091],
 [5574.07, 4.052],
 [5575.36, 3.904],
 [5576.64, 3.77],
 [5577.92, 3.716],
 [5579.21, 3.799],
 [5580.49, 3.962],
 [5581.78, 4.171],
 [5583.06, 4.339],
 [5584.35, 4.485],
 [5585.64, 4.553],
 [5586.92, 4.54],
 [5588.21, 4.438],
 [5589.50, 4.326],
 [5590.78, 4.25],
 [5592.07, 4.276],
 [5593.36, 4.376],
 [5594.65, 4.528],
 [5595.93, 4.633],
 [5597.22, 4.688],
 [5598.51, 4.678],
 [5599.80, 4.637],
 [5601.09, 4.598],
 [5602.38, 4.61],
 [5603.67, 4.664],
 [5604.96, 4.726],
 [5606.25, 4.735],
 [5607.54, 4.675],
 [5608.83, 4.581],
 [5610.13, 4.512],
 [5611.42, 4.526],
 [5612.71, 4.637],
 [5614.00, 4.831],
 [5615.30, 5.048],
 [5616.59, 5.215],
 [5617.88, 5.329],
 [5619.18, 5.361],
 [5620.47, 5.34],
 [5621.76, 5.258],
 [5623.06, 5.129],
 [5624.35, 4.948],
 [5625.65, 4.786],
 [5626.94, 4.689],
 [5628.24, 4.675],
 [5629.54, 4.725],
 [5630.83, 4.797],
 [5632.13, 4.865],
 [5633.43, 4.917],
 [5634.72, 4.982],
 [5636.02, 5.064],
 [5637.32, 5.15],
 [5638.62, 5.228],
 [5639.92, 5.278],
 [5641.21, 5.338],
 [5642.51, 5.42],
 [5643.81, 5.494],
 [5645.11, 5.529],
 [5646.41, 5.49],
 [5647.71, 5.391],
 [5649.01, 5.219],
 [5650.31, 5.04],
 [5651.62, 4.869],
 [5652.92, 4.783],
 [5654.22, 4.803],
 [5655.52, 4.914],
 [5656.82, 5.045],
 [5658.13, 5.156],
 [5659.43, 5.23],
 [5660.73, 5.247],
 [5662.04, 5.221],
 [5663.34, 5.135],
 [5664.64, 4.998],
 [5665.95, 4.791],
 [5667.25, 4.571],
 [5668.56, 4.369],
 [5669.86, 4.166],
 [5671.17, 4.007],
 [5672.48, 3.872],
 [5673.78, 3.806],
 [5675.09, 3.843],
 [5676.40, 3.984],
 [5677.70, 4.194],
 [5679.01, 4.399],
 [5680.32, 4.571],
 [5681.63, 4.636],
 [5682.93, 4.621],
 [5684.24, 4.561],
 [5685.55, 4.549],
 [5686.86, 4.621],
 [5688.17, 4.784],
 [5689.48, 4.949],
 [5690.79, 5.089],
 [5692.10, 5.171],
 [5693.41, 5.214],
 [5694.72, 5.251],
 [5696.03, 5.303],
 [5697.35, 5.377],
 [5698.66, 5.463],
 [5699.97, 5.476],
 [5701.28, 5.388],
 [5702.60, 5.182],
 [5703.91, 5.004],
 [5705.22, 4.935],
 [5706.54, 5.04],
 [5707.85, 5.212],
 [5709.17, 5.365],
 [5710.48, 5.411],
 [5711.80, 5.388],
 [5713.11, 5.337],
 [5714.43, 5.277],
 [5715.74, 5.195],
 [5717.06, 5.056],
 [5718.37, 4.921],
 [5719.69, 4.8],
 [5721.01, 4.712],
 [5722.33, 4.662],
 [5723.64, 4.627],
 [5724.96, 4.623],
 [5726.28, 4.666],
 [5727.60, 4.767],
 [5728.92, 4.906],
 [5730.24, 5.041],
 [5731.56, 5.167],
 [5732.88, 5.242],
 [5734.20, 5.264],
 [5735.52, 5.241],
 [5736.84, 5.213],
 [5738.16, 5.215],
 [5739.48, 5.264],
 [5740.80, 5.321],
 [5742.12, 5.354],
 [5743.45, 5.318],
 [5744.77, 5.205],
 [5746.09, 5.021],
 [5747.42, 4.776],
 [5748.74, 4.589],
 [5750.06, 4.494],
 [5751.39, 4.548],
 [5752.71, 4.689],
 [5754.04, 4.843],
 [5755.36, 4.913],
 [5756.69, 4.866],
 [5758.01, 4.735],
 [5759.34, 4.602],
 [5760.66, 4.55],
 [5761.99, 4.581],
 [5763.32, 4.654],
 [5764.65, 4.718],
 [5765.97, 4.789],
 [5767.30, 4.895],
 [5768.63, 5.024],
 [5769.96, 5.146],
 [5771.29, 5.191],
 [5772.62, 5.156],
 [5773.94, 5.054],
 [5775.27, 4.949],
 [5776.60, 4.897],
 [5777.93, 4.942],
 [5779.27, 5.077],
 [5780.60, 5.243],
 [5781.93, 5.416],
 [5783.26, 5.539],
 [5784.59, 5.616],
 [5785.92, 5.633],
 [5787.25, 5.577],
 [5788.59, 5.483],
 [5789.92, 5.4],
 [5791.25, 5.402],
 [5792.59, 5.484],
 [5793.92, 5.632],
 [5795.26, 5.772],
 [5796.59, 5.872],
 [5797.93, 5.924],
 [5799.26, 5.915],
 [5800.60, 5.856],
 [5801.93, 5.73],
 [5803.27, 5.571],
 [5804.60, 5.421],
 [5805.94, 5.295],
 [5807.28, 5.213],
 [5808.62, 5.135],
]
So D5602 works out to 1.05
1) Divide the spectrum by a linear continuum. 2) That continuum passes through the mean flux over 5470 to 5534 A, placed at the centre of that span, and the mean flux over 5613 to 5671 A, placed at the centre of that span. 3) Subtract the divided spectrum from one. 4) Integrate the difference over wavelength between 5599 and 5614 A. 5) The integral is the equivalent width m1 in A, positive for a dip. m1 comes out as 1.0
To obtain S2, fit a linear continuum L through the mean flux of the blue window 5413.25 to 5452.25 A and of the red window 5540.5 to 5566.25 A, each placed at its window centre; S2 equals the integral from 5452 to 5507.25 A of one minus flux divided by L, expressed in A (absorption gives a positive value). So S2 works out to -2.5 A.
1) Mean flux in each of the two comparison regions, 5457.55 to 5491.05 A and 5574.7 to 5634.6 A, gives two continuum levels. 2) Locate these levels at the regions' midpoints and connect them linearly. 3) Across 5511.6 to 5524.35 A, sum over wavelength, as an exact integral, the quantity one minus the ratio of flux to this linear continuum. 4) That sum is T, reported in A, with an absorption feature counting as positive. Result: 1.2 A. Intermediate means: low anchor 4.87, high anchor 4.62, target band 4.34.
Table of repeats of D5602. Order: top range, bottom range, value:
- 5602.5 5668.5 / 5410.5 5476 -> 1.02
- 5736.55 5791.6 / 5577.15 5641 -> 1.07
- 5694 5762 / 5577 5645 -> 1.06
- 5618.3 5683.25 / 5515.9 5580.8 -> 1.13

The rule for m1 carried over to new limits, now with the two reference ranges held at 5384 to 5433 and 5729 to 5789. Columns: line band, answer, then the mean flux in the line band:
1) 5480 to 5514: -0.9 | 4.84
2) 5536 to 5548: 0.1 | 4.73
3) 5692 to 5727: -0.9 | 5.11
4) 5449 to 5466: -1.1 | 4.97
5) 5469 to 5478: -0.3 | 4.84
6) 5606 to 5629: -0.2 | 4.91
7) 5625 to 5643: -0.4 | 4.99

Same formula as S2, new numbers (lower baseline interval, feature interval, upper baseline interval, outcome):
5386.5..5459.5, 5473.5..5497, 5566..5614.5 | -1.8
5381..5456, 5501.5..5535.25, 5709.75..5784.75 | 1.8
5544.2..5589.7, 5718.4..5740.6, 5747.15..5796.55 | -0.5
